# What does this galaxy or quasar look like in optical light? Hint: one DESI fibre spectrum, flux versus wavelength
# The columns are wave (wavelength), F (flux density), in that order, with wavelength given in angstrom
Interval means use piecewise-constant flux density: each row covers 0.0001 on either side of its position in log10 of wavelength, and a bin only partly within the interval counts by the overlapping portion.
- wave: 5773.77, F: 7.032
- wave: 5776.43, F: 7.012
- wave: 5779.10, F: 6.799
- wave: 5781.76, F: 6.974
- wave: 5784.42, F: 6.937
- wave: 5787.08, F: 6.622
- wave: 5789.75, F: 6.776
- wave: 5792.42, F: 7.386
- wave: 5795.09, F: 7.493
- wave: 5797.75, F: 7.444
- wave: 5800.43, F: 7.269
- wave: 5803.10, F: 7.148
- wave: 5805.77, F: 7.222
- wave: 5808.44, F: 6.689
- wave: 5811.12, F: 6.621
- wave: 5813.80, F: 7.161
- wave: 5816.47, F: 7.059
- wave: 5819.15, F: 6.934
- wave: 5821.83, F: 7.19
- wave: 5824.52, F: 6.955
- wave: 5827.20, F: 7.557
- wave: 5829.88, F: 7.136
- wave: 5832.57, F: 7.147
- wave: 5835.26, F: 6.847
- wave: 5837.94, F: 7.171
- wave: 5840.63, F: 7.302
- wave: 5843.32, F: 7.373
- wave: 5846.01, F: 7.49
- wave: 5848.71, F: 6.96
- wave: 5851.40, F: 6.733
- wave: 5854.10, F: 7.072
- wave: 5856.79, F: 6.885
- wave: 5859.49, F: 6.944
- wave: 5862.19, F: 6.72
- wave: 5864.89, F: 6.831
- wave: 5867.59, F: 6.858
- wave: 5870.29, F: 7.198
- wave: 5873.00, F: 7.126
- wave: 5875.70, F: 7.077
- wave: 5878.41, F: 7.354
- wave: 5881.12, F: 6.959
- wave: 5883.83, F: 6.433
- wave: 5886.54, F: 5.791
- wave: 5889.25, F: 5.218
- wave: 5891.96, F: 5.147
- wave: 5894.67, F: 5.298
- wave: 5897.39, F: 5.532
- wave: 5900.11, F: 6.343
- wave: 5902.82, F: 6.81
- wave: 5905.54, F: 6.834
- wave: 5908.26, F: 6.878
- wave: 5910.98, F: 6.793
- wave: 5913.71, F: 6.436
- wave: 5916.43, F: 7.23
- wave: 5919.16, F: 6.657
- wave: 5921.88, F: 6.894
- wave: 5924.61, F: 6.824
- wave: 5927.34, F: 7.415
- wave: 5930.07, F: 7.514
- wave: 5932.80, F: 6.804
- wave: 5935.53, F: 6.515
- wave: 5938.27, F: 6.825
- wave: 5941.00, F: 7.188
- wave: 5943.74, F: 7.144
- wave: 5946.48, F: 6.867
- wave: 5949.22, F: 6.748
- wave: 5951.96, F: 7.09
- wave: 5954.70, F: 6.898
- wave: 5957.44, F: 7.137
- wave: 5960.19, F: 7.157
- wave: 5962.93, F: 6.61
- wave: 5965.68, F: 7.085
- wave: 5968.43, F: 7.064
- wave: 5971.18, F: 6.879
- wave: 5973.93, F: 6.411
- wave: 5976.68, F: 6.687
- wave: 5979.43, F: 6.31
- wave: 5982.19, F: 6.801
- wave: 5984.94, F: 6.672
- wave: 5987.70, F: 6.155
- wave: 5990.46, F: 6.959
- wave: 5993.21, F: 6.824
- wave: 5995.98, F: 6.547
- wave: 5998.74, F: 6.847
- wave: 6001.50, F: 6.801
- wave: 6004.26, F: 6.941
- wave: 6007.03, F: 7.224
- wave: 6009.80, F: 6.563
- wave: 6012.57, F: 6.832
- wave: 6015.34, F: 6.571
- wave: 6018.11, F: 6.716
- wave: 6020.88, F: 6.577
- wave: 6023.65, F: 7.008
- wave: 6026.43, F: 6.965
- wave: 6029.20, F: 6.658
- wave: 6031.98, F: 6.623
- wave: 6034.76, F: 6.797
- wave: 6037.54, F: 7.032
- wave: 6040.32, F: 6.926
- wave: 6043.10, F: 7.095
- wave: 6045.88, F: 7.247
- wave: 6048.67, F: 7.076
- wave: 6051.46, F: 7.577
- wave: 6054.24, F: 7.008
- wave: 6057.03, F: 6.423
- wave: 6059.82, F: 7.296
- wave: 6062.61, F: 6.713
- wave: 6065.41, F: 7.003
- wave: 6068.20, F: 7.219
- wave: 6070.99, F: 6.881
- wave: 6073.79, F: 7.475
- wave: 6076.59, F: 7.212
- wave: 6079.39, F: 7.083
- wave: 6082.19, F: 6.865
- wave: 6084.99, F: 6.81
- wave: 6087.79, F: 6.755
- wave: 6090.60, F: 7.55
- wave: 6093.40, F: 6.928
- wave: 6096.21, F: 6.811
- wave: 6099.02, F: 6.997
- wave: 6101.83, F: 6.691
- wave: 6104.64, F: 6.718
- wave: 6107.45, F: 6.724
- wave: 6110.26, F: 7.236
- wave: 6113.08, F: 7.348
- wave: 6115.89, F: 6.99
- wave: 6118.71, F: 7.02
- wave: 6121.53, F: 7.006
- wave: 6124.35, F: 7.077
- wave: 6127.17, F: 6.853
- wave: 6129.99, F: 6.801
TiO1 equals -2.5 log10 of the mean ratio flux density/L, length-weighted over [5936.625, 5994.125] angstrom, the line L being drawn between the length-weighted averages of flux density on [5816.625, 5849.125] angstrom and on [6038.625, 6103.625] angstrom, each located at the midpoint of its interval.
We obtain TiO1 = 0.040 mag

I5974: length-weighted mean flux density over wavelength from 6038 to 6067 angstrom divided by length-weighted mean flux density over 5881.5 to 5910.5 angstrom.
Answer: 1.16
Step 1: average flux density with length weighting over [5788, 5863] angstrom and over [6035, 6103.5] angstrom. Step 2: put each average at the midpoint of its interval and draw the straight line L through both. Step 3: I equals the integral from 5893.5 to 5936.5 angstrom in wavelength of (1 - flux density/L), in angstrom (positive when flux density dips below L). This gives 2.4 angstrom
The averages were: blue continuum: 7.1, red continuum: 7.02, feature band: 6.68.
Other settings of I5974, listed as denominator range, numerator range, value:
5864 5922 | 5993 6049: 1.05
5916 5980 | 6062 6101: 1.02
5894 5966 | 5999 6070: 1.02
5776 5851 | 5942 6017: 0.96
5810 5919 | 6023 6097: 1.03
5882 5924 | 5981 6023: 1.07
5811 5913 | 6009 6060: 1.02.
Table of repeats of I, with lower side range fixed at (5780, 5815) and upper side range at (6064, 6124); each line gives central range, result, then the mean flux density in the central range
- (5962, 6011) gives 1.98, 6.74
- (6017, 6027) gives 0.31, 6.81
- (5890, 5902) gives 2.43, 5.62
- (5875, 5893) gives 1.97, 6.27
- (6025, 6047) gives 0.34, 6.92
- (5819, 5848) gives -0.61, 7.19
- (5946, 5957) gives 0.17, 6.93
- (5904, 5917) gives 0.42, 6.81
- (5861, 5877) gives 0.17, 6.97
